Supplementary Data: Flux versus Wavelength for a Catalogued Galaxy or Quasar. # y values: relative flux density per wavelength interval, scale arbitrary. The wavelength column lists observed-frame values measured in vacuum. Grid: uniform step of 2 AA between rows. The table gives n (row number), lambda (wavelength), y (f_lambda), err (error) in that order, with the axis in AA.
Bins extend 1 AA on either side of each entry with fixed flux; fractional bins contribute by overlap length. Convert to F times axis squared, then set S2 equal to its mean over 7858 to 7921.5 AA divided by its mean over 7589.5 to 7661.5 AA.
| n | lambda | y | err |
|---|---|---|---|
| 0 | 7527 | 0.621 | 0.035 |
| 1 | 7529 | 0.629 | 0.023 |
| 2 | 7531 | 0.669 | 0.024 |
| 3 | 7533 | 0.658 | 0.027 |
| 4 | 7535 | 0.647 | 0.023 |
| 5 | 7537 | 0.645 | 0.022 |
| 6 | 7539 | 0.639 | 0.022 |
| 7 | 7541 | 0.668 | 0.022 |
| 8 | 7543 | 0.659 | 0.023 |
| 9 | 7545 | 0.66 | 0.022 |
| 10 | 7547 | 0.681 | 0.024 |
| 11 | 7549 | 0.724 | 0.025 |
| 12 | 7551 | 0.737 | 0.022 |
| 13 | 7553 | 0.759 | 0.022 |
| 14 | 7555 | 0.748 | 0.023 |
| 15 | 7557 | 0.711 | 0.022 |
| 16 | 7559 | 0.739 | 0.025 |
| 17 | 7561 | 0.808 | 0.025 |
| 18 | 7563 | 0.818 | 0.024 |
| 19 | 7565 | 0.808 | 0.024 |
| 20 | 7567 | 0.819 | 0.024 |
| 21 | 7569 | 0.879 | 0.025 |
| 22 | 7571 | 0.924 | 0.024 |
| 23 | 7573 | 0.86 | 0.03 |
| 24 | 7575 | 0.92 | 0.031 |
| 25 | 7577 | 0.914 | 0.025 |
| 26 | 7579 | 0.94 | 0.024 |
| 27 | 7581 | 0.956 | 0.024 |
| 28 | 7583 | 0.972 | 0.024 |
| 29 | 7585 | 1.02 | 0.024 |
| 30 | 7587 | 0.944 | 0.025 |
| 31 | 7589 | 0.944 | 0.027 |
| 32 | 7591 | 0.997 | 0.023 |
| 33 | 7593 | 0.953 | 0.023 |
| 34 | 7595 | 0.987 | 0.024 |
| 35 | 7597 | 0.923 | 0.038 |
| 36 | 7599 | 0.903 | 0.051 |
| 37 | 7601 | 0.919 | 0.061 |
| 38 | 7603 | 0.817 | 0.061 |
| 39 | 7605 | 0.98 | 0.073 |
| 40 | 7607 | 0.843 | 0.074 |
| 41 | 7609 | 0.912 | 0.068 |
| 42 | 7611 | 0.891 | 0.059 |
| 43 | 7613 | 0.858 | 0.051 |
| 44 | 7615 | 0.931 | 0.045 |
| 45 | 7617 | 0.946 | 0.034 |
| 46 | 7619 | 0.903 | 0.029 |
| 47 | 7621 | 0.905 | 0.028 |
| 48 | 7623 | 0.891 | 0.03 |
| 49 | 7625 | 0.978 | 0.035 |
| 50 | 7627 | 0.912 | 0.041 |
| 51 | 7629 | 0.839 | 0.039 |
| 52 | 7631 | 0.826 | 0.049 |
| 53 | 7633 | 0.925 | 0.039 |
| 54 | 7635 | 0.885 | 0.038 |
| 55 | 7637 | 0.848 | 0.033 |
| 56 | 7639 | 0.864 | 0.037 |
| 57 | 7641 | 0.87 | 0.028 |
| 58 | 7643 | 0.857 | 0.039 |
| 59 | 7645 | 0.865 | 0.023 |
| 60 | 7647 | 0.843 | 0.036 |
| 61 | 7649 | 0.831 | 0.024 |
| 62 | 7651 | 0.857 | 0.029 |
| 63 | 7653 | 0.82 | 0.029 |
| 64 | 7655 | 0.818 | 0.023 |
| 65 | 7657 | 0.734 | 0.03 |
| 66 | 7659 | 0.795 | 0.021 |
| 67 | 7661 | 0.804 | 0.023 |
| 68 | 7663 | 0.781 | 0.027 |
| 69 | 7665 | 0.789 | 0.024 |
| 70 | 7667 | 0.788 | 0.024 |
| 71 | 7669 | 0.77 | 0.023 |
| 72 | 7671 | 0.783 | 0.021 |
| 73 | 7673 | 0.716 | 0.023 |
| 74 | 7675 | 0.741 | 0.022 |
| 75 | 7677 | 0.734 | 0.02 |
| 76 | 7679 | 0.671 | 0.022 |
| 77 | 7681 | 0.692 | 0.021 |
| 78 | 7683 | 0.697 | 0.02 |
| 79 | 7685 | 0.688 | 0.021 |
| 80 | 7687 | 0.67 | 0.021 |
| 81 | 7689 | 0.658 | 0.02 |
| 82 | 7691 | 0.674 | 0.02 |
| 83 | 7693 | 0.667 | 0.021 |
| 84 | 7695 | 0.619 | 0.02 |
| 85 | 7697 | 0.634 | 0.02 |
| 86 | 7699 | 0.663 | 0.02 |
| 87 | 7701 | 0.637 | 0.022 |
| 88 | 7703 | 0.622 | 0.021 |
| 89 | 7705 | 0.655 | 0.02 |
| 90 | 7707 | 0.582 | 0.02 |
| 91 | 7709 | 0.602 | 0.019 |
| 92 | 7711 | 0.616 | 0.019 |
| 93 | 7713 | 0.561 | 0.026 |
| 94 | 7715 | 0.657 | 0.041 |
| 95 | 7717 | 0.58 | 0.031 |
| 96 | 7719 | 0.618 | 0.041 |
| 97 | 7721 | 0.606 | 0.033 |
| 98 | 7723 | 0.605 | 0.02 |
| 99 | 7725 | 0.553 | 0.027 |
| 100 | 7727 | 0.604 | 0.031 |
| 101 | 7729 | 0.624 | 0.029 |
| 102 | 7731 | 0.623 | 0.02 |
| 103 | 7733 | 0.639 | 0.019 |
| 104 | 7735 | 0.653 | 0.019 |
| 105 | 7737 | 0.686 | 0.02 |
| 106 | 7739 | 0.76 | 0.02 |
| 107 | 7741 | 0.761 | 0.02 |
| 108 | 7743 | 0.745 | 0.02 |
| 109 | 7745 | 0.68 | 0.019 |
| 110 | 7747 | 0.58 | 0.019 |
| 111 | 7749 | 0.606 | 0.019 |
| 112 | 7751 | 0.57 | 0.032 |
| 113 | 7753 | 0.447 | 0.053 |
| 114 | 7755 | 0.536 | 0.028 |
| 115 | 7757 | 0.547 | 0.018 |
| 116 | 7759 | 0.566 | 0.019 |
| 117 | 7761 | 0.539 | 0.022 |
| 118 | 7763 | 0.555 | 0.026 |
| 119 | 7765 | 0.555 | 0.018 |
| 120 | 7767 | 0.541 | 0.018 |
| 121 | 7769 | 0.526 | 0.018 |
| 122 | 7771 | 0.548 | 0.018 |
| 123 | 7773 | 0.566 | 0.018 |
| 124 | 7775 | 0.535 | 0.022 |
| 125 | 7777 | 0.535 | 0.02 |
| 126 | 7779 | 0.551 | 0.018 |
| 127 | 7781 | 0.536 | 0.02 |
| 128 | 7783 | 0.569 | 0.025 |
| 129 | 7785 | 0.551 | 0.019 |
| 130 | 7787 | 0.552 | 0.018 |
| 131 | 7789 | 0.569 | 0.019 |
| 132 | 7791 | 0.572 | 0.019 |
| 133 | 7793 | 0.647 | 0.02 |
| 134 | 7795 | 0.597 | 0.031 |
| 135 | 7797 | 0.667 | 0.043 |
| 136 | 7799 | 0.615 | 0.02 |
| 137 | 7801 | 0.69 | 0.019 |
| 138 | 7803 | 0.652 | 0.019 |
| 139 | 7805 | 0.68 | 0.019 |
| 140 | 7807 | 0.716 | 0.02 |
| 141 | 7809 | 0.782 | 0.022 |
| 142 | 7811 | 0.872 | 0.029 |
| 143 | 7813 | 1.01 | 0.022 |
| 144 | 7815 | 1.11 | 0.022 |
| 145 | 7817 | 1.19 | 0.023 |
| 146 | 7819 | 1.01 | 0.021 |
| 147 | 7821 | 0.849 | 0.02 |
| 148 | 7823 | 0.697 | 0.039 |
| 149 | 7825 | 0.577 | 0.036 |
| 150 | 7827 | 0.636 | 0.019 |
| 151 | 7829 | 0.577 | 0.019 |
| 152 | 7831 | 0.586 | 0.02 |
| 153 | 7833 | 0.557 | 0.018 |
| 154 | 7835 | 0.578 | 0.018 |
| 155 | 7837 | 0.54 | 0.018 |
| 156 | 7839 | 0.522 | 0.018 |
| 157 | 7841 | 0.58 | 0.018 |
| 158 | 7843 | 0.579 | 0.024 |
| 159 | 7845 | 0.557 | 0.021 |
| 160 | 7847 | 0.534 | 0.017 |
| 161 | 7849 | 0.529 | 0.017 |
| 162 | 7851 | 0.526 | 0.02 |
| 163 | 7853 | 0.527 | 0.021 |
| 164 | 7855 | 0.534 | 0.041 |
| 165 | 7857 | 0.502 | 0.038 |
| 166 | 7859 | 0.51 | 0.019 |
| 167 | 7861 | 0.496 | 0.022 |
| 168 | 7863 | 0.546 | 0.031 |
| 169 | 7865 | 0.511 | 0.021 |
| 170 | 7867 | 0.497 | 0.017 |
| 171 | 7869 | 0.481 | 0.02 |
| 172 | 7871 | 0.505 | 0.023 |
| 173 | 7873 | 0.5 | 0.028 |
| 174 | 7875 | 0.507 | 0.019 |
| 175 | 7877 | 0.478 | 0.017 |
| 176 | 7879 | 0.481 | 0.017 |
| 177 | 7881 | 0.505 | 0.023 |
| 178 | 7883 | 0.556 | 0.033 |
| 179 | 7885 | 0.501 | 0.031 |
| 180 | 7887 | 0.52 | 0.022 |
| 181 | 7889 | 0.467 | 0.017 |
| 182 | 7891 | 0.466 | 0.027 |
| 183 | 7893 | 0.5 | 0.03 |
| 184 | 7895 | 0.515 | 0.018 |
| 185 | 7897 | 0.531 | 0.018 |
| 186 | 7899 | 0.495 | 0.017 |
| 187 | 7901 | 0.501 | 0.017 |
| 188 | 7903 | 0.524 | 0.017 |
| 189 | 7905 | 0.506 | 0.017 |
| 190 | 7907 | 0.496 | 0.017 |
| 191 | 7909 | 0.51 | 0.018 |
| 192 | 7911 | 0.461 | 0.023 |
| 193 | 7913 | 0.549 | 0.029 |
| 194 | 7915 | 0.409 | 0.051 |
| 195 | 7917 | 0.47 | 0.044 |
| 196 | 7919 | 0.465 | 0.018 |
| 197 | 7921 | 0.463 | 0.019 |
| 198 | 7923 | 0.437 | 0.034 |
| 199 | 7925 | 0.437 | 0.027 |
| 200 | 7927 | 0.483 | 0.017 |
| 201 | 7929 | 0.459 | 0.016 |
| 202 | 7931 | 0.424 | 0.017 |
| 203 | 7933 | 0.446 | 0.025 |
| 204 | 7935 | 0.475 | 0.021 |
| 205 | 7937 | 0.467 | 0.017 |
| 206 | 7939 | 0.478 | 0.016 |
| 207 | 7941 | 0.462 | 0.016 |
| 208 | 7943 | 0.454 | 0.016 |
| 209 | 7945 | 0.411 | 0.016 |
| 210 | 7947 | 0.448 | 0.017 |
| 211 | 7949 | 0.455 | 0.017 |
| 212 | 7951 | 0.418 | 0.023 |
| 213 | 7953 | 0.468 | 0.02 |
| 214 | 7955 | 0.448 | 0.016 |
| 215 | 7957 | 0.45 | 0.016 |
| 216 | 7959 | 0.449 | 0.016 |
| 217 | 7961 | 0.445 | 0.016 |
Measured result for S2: 0.6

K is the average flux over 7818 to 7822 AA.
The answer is 0.929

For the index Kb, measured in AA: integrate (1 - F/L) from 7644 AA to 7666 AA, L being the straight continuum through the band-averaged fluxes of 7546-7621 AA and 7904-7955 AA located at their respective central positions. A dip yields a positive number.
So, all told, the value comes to -0.61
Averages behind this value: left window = 0.876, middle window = 0.812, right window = 0.462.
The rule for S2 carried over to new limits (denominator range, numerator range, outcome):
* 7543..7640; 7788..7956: 0.69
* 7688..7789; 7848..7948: 0.85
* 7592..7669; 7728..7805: 0.71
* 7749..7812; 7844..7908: 0.88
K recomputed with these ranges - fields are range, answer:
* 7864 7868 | 0.504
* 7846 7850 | 0.532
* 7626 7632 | 0.859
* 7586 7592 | 0.962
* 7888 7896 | 0.487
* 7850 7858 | 0.522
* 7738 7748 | 0.705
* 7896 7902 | 0.509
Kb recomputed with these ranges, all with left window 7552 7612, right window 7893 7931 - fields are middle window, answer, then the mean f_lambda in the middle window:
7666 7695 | 2.2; 0.707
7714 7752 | 3.4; 0.639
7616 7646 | -2.2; 0.888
